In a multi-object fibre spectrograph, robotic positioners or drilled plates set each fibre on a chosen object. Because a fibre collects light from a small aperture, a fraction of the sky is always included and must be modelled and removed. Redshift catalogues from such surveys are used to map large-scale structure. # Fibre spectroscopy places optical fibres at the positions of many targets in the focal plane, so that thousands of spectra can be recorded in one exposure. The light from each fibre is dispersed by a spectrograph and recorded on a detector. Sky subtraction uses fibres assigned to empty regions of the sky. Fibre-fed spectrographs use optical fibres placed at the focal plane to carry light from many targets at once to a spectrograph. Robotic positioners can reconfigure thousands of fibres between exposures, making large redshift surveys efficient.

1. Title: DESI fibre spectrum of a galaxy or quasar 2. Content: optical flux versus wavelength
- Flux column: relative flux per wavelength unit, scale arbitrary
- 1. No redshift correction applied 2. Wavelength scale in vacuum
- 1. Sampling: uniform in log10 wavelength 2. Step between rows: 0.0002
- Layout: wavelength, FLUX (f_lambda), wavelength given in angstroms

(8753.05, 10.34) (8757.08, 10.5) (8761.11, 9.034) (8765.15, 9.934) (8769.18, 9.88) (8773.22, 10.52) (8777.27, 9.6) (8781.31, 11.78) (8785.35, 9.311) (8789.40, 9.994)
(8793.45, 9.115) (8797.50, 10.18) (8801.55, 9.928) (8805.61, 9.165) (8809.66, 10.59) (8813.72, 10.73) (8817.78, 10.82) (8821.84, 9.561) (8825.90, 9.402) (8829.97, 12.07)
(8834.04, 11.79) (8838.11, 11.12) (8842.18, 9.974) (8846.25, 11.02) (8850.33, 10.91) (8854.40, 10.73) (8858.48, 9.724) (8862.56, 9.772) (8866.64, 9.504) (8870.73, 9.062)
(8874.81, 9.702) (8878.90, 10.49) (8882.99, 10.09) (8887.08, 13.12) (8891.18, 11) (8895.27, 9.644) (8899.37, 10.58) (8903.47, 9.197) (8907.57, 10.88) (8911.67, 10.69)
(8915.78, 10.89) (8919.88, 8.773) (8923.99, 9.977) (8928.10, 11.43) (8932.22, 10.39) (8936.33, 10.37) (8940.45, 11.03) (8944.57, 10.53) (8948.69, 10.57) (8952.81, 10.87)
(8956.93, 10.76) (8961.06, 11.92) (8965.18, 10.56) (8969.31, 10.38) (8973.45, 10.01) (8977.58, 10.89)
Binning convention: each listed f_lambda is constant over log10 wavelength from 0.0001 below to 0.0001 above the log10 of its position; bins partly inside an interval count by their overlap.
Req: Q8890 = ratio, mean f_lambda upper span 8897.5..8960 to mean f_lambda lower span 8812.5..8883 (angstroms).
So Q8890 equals 1.01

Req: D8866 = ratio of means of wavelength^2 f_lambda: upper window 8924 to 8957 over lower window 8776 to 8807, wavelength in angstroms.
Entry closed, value 1.12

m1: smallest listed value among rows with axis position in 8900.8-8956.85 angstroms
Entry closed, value 8.773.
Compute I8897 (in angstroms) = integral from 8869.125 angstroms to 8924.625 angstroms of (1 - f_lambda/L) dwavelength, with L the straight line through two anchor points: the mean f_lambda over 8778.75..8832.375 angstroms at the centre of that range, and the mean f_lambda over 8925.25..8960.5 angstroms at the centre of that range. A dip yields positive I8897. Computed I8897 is 1.4 angstroms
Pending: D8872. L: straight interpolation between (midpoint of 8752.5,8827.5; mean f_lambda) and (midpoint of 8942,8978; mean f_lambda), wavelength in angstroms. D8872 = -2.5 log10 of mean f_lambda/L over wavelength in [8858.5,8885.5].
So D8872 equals 0.06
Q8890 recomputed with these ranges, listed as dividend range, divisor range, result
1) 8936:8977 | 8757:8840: 1.05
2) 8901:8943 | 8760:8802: 1.04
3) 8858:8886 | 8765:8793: 0.98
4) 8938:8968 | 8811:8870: 1.04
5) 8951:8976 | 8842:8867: 1.04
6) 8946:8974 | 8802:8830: 1.06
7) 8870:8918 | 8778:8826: 1.04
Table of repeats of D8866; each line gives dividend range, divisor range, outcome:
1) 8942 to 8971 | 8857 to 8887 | 1.10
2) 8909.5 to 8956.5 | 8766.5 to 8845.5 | 1.05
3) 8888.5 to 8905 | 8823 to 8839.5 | 0.94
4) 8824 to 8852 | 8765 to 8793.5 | 1.10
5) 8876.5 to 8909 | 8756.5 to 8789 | 1.08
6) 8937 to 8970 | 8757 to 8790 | 1.12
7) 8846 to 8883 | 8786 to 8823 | 1.02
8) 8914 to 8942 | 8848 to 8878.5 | 1.06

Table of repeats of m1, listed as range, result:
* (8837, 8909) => 9.062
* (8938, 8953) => 10.53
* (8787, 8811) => 9.115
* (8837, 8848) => 9.974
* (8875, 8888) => 10.09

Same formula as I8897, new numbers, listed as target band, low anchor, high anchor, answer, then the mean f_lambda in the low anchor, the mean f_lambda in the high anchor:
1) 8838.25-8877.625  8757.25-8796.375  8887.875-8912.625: 0.7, 9.94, 10.5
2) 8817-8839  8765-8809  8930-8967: -1.3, 9.97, 10.8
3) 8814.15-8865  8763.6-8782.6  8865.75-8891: -1.0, 10.3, 10.4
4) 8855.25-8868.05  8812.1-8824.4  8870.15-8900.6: 0.8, 10.3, 10.5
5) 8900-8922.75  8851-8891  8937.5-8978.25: 0.8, 10.3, 10.7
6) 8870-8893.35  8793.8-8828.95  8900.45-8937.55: -1.0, 10.1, 10.3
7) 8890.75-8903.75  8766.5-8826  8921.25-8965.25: 0.5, 10.1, 10.7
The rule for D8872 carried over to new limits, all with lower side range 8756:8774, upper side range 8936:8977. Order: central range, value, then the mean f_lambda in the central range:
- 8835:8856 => -0.057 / 10.8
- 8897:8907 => 0.049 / 10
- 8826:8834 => -0.117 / 11.3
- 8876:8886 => -0.011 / 10.5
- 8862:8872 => 0.101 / 9.42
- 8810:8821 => -0.051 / 10.6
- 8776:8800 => 0.000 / 10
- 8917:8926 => 0.114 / 9.52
